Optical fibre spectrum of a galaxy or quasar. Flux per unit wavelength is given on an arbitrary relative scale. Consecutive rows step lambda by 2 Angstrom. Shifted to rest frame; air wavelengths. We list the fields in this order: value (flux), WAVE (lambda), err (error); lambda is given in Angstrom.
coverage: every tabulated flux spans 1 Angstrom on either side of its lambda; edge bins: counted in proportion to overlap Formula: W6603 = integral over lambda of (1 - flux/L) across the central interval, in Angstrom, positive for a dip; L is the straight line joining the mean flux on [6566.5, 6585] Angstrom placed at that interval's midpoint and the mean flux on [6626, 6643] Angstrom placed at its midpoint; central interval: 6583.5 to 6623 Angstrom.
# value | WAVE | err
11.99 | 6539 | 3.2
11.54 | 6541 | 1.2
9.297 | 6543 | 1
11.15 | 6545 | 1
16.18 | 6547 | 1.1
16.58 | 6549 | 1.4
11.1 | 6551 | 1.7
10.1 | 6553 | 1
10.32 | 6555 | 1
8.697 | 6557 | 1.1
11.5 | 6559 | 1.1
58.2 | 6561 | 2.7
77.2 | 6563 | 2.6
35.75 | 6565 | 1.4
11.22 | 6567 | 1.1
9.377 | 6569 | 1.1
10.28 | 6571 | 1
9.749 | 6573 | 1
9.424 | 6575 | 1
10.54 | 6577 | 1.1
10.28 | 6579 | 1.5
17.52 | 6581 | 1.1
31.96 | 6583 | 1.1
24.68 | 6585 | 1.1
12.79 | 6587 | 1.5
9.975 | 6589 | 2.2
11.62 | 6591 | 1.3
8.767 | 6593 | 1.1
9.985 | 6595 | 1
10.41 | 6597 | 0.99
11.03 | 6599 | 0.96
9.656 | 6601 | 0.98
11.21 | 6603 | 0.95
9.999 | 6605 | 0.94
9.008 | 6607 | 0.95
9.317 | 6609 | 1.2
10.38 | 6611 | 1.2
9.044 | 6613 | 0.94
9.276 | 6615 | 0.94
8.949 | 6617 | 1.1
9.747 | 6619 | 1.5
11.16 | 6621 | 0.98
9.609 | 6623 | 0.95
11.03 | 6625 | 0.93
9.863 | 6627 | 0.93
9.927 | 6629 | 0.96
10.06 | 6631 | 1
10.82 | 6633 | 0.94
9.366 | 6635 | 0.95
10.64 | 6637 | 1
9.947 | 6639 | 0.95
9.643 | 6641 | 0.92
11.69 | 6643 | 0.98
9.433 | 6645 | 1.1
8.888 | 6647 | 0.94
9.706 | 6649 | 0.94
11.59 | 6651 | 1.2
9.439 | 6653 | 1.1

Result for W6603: 3.8 Angstrom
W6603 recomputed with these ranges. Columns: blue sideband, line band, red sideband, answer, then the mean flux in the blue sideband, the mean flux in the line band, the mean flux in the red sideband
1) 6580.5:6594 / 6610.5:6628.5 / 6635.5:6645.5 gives 4.1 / 16.7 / 9.88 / 10.3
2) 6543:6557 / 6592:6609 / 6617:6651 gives 1.4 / 12.1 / 9.97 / 10.1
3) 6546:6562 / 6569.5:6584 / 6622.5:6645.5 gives 1.3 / 17.8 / 14.1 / 10.2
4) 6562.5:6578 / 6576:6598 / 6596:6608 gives 0.7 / 19.9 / 14.4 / 10.2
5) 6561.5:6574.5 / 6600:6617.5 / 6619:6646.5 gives 7.0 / 26.2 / 9.67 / 10.2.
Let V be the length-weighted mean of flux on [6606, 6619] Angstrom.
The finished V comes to 9.36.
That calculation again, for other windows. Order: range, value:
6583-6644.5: 11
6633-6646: 10.2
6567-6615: 12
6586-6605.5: 10.6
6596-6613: 10.1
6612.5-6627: 9.86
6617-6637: 10.1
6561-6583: 22.4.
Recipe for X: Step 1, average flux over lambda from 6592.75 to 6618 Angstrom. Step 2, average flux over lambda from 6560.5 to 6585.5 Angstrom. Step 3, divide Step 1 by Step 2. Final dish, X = 0.41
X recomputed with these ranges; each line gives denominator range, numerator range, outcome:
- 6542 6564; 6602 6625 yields 0.45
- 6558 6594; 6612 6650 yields 0.48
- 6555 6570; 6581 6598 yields 0.52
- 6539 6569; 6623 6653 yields 0.49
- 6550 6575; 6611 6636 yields 0.46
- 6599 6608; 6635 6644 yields 1.03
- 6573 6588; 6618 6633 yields 0.63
